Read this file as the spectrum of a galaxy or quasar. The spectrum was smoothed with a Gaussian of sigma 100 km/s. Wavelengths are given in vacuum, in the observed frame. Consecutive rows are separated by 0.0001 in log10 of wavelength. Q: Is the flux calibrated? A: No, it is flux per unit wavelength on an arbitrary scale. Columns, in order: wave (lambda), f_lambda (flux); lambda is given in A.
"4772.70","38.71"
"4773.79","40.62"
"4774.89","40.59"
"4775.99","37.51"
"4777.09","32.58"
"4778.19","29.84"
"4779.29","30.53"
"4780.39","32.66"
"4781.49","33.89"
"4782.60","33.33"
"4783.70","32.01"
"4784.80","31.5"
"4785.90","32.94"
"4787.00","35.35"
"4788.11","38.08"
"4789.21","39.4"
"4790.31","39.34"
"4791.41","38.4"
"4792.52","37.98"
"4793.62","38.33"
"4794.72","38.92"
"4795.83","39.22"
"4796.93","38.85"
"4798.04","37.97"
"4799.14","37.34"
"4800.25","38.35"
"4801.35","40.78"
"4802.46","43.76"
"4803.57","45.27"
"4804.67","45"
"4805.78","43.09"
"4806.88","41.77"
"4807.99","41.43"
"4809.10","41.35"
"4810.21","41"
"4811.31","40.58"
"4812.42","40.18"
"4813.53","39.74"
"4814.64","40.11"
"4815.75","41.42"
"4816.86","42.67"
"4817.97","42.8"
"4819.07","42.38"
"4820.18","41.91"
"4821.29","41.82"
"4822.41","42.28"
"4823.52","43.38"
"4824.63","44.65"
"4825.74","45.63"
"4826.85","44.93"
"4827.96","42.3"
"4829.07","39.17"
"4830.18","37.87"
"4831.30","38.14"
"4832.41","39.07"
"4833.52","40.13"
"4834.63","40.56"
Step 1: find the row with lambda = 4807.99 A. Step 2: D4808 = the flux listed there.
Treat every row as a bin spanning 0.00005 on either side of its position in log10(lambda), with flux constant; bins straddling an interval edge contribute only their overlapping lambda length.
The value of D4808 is 41.43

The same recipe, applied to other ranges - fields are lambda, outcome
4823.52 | 43.38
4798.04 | 37.97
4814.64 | 40.11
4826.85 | 44.93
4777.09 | 32.58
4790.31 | 39.34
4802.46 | 43.76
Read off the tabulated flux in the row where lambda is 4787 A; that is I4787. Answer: 35.35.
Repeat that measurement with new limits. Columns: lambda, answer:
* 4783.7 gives 32.01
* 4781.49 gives 33.89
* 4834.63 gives 40.56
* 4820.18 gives 41.91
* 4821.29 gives 41.82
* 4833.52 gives 40.13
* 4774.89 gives 40.59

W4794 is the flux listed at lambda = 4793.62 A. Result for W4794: 38.33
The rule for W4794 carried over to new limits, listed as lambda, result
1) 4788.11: 38.08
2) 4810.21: 41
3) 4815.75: 41.42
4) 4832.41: 39.07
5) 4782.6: 33.33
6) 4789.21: 39.4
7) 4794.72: 38.92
